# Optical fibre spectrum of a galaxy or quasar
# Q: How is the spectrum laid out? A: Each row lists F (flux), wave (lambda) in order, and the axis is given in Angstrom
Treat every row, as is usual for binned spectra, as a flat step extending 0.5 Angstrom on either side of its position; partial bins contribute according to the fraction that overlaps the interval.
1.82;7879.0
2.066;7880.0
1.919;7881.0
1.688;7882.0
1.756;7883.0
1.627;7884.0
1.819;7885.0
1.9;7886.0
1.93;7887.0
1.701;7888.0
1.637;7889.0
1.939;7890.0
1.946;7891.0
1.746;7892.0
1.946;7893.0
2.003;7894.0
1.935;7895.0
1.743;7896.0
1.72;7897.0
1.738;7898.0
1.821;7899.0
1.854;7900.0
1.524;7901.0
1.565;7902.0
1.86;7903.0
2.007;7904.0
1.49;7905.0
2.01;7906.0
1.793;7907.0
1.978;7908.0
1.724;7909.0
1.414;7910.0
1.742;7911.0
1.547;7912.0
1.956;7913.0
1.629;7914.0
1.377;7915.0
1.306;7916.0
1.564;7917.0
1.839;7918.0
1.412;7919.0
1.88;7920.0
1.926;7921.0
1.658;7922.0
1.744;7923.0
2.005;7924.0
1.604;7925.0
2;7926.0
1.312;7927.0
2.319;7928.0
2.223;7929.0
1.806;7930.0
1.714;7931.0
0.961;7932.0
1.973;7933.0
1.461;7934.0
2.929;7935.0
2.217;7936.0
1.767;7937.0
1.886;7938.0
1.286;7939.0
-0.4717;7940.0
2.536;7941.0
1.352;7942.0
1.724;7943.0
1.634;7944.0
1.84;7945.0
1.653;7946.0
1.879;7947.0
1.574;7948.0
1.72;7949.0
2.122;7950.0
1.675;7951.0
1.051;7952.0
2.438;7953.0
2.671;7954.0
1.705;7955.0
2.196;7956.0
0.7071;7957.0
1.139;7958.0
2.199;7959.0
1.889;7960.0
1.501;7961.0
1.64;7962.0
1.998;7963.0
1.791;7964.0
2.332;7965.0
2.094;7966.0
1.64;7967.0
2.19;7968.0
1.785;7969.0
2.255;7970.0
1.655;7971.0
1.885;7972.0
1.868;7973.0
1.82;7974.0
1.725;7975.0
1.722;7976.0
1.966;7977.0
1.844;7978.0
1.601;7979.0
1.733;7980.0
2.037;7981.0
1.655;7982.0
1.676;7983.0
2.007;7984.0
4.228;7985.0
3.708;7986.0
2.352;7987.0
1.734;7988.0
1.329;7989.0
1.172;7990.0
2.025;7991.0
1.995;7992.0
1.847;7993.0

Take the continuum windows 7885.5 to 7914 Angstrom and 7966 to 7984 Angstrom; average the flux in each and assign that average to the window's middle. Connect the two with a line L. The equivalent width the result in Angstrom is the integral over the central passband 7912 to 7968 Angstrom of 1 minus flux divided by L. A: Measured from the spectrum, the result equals 2.1 Angstrom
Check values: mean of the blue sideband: 1.79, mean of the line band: 1.75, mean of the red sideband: 1.84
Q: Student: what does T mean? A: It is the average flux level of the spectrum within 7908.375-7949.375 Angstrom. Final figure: 1.7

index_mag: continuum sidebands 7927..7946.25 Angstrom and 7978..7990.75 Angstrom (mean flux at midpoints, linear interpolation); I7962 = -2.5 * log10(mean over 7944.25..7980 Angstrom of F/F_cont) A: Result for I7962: 0.06 mag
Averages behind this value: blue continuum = 1.72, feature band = 1.82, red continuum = 2.09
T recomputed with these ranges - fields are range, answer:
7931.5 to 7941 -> 1.61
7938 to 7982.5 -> 1.76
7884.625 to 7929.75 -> 1.77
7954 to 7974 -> 1.84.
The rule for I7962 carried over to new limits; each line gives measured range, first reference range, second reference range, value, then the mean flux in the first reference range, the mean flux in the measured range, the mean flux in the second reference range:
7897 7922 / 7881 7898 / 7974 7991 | 0.09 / 1.82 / 1.71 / 2.02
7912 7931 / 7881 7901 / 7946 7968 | 0.04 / 1.81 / 1.75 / 1.81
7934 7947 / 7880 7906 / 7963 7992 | 0.13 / 1.8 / 1.69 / 1.99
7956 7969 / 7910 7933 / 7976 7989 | 0.14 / 1.71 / 1.78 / 2.16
